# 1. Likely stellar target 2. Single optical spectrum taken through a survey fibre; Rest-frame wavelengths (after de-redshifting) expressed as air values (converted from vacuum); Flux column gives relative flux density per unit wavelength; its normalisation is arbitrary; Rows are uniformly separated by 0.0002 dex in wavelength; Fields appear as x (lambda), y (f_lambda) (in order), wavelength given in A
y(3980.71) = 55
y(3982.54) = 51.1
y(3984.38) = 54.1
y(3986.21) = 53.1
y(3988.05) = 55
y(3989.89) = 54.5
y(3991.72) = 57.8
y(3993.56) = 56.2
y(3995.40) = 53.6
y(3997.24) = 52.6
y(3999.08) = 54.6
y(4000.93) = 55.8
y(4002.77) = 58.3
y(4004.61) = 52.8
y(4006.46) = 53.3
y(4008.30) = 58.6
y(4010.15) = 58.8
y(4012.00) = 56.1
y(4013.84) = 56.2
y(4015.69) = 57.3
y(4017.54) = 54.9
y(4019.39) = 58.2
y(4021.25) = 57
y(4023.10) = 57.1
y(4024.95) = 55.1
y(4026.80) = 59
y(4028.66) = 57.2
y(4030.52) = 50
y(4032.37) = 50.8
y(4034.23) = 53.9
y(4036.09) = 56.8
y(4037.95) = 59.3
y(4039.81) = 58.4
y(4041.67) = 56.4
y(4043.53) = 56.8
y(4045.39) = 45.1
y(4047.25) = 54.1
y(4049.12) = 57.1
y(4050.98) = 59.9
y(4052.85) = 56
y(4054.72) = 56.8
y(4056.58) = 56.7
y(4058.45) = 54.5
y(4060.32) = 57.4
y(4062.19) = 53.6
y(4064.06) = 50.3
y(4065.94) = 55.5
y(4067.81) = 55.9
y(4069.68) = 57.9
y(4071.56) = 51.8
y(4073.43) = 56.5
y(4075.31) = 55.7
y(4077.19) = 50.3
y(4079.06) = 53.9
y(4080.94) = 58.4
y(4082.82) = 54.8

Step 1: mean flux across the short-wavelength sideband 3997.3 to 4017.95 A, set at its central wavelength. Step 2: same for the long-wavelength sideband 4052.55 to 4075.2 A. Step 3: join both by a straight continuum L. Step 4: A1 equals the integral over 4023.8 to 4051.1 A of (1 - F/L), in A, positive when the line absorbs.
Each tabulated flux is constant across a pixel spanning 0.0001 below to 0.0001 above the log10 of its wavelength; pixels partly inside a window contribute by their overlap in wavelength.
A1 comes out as 0.2 A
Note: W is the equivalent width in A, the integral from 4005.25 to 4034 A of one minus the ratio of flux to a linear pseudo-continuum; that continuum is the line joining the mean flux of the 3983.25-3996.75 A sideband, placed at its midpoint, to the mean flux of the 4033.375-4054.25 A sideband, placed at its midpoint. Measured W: -0.28 A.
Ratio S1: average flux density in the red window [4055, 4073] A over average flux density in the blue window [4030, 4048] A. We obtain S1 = 1.01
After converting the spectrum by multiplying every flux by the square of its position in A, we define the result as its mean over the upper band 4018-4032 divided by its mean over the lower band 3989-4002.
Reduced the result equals 1.0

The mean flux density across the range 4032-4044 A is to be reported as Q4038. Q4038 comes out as 56.3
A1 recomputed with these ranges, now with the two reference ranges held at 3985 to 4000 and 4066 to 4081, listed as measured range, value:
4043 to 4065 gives 0.0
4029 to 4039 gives 0.1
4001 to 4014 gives -0.4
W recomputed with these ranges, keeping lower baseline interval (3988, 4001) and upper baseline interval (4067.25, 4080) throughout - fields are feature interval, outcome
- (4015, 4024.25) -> -0.34 A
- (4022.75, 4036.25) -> 0.00 A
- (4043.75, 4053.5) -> 0.02 A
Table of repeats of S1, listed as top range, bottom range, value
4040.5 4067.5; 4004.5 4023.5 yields 0.97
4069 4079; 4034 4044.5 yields 0.95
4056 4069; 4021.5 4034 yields 1.00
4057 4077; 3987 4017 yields 0.98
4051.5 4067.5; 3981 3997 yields 1.02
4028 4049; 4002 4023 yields 0.96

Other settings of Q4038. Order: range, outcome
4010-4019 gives 56.6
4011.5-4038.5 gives 55.9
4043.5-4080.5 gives 54.8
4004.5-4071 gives 55.7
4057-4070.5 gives 55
